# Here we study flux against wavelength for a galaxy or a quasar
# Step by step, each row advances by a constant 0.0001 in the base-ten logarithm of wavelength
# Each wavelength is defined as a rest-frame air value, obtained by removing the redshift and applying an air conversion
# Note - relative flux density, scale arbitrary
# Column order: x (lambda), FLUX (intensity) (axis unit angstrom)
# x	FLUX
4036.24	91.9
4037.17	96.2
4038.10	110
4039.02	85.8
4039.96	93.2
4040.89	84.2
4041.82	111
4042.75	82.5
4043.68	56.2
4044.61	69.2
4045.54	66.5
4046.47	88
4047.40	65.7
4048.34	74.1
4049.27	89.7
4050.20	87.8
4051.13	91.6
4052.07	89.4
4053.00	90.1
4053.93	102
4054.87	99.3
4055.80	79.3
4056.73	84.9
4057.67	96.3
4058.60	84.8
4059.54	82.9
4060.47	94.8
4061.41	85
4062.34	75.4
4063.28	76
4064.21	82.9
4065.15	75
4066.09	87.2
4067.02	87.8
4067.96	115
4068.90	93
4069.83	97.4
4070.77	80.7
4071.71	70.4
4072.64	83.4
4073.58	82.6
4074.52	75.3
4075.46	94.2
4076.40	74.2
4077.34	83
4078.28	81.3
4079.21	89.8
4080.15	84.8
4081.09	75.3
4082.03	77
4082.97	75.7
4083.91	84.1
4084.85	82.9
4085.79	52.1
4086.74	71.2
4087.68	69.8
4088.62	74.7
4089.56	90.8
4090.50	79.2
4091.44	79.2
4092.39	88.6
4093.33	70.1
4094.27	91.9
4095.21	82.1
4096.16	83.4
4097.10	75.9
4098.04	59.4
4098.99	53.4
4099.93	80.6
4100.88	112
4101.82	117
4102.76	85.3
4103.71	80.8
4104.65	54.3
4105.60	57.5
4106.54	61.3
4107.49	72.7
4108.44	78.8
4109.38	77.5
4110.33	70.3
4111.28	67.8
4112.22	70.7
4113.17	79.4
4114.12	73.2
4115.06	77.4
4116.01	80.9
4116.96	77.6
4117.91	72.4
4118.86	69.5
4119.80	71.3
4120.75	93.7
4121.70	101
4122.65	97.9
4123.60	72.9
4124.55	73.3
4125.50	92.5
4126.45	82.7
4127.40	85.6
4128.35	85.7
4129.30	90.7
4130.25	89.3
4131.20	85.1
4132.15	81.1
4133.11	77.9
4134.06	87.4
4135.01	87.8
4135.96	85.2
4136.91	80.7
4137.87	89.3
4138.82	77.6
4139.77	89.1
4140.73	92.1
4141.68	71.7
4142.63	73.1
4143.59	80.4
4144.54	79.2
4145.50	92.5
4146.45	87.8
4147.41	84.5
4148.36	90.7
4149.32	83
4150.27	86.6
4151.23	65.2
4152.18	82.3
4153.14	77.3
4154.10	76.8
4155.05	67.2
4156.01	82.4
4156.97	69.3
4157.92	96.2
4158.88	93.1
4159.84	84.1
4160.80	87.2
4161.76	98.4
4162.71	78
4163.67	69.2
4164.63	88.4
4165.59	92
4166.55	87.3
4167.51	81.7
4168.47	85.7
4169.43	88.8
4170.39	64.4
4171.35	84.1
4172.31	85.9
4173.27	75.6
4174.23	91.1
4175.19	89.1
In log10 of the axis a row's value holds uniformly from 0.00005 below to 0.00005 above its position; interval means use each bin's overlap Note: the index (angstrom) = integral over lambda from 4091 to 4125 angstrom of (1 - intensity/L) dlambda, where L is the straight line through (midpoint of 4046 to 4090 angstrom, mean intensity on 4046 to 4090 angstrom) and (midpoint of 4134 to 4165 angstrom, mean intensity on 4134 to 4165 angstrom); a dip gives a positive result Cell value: 2.1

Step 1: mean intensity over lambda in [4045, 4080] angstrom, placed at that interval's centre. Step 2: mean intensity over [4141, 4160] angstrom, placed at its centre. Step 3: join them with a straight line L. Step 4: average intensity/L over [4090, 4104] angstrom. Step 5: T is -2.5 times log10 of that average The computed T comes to 0.01 mag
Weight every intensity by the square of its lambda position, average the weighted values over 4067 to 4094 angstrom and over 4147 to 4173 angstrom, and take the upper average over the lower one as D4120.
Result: 1.05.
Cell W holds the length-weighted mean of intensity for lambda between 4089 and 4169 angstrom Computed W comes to 81.3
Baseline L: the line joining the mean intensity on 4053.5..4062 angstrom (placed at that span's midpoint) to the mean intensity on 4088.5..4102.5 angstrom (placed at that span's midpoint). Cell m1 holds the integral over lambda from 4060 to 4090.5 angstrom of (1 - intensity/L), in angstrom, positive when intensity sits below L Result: 1.63 angstrom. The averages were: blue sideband 89.6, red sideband 82.8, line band 81.9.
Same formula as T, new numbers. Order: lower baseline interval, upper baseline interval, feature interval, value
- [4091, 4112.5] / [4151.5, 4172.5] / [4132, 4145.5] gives -0.03 mag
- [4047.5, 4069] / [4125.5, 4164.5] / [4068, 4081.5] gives 0.03 mag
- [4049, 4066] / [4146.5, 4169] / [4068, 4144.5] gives 0.06 mag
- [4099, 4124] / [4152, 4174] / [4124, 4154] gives -0.04 mag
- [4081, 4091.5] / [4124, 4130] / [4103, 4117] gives 0.13 mag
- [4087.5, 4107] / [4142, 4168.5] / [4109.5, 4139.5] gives -0.01 mag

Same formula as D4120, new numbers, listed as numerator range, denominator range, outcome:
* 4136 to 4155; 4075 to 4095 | 1.06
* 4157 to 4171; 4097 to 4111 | 1.15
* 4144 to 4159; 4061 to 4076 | 1.00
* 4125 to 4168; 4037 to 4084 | 1.03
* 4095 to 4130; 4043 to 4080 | 0.96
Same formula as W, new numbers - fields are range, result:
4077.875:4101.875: 79.5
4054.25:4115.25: 80.5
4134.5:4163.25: 83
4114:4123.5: 81.5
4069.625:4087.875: 79.1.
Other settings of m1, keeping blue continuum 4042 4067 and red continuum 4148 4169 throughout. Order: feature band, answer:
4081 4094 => 1.0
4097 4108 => 1.0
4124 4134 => -0.2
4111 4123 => 0.5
